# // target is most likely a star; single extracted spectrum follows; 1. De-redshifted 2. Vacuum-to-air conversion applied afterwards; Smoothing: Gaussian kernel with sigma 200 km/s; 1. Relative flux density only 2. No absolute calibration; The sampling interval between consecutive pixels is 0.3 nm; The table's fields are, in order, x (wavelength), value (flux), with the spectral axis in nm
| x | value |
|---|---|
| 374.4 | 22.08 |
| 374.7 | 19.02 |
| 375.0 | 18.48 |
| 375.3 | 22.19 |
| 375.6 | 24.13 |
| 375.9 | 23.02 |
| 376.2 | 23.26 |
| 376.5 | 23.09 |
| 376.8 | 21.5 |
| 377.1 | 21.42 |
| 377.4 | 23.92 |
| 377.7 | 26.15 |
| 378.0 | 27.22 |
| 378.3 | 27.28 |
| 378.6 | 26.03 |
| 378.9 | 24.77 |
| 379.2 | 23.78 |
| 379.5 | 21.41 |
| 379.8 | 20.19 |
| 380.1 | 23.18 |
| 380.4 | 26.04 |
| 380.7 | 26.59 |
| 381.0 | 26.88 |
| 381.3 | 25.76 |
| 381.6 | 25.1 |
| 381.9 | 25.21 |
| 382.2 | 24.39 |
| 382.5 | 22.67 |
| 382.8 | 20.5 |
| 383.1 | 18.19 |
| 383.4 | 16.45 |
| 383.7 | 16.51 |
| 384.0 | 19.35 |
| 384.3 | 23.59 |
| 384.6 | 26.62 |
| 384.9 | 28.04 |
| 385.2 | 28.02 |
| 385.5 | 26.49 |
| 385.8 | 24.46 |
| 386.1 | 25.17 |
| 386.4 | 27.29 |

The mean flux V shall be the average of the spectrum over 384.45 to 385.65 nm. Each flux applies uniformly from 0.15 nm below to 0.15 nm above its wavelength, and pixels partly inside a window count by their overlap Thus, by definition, 27.3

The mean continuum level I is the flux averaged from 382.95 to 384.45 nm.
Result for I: 18.8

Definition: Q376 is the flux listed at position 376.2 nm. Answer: 23.26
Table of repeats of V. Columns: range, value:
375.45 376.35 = 23.5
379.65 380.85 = 24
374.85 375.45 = 20.3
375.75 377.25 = 22.5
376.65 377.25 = 21.5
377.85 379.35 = 25.8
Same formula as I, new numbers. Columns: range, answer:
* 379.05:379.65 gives 22.6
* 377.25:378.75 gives 26.1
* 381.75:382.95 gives 23.2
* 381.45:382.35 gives 24.9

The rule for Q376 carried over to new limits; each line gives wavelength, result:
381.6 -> 25.1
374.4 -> 22.08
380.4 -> 26.04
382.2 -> 24.39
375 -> 18.48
